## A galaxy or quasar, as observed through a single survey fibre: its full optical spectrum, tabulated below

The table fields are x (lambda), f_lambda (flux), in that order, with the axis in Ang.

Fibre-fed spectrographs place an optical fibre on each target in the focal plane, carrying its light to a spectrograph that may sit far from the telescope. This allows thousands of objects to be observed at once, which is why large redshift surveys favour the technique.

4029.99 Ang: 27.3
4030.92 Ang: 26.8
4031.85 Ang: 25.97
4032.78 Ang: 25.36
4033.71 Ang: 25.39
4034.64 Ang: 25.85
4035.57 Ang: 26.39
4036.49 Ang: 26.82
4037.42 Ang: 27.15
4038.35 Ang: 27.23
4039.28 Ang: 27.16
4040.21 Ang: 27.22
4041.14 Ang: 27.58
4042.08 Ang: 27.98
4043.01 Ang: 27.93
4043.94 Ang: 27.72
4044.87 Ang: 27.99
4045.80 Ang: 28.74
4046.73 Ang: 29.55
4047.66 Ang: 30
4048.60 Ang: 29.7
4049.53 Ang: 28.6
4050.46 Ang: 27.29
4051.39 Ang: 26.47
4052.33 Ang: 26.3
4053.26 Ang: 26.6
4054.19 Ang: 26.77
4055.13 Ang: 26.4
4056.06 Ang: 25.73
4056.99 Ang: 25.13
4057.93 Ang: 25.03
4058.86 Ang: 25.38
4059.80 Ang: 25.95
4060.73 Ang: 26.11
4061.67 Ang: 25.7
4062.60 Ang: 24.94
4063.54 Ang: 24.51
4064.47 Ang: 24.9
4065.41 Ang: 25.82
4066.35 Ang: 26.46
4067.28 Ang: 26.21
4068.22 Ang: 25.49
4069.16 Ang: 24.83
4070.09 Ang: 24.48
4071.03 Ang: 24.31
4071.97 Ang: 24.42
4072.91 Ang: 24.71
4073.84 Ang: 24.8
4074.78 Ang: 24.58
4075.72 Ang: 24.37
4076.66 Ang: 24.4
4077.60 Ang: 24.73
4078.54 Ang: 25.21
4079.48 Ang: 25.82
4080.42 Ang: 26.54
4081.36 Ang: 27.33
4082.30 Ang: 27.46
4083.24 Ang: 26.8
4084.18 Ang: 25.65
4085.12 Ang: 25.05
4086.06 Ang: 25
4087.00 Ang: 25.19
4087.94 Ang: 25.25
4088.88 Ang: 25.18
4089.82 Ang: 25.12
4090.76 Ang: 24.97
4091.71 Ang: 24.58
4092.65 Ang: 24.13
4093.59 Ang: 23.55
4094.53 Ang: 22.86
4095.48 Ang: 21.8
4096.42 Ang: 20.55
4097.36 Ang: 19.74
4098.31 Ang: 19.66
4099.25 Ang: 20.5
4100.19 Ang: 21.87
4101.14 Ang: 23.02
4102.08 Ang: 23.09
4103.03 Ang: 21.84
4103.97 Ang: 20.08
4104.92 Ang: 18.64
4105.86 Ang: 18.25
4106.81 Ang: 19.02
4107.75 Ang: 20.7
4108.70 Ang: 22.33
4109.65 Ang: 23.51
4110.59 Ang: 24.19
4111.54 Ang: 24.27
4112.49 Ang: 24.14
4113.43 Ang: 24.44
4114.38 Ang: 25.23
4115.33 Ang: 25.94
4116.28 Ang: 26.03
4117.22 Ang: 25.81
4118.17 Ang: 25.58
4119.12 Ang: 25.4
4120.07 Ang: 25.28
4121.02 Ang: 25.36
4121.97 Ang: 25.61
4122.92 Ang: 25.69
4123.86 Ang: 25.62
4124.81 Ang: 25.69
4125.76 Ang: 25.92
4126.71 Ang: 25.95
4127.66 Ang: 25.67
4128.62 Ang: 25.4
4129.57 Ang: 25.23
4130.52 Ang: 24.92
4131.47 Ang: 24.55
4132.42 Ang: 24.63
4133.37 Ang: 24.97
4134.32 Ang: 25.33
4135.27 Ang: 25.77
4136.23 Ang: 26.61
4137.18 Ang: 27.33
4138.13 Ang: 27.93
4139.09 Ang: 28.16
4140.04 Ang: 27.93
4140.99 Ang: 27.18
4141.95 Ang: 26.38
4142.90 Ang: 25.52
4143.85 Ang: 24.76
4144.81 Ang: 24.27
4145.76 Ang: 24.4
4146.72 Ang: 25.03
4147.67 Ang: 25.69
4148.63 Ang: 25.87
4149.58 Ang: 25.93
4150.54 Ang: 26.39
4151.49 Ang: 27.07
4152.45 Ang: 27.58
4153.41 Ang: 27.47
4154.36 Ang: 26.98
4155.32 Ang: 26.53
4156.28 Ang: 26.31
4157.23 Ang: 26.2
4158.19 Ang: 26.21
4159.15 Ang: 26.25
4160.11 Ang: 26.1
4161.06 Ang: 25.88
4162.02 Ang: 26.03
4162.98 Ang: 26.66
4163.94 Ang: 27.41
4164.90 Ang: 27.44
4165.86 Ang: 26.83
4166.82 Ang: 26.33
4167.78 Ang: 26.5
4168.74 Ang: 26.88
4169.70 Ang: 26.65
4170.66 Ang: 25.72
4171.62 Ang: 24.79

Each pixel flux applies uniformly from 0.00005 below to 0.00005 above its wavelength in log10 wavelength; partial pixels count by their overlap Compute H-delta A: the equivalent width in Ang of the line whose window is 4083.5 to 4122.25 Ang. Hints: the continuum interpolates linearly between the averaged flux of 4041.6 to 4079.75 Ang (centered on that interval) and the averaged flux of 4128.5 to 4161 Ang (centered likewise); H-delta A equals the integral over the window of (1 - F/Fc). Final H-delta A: 4.06 Ang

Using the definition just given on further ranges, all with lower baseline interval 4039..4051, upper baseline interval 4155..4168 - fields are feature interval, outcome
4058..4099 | 4.47 Ang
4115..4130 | 0.80 Ang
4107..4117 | 1.19 Ang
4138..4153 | 0.28 Ang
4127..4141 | 0.43 Ang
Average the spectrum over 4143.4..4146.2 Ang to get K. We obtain 24.5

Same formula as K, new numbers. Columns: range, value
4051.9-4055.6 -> 26.5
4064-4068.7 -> 25.8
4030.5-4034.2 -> 25.8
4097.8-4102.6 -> 21.6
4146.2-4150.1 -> 25.6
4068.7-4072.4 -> 24.5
